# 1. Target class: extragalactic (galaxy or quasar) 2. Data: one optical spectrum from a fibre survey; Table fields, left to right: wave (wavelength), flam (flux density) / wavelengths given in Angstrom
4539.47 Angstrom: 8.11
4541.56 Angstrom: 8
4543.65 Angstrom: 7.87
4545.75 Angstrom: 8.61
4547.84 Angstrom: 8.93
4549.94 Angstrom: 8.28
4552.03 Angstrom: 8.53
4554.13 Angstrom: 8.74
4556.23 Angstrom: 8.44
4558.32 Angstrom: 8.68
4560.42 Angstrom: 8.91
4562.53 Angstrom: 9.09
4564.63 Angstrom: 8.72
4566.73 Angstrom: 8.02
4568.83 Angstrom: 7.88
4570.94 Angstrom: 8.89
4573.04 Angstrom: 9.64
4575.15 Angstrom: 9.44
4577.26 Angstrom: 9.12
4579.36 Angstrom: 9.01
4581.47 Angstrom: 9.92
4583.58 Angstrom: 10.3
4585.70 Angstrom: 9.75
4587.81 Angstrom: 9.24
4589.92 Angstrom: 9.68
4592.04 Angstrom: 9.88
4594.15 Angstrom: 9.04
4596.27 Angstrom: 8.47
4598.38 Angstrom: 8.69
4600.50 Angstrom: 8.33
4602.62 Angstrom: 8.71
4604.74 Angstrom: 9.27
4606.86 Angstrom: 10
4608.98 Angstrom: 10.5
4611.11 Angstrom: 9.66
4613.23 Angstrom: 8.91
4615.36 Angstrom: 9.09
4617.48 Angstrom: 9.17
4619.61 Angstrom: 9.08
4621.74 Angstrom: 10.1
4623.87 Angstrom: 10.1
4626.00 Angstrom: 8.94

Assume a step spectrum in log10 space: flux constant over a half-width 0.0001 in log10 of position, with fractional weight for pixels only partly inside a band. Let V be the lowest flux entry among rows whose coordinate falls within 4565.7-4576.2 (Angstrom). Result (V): 7.88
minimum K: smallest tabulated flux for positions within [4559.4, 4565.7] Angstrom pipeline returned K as 8.72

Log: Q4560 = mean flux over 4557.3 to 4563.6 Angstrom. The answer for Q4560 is 8.88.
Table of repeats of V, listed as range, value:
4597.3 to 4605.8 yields 8.33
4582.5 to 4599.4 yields 8.47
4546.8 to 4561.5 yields 8.28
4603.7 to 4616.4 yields 8.91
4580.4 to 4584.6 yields 9.92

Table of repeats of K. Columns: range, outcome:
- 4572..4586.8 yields 9.01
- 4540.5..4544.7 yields 7.87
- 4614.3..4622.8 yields 9.08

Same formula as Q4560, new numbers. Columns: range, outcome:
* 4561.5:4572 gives 8.53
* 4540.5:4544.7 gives 7.93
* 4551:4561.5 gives 8.66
